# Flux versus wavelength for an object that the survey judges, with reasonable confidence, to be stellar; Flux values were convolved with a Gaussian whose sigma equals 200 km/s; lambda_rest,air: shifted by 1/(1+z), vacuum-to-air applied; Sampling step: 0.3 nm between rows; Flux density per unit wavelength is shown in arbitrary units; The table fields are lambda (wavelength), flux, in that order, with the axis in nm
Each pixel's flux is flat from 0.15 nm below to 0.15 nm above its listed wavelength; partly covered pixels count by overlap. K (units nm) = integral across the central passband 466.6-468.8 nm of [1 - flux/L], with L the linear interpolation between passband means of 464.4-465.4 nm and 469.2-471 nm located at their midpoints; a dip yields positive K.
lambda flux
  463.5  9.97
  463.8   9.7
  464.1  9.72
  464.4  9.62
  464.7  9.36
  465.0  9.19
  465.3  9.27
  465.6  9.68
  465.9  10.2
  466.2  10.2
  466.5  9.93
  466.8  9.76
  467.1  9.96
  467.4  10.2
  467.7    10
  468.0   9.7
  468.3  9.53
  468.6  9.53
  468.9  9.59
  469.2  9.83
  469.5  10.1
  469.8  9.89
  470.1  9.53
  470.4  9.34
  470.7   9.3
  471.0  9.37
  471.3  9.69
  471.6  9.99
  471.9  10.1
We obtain -0.07 nm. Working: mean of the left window 9.33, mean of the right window 9.63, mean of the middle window 9.81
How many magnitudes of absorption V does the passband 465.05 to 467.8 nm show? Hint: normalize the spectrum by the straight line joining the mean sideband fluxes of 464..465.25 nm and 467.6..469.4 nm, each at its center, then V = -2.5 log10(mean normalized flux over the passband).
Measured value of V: -0.04 mag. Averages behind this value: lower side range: 9.45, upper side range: 9.7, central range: 9.88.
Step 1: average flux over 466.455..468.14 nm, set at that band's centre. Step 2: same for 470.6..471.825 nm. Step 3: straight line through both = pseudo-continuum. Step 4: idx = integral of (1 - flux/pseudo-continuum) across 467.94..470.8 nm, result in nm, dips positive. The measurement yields 0.039 nm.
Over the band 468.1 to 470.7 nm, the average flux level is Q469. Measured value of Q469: 9.65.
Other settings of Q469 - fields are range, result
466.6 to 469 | 9.79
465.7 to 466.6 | 10.1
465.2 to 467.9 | 9.92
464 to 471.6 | 9.71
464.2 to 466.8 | 9.69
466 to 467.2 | 9.97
